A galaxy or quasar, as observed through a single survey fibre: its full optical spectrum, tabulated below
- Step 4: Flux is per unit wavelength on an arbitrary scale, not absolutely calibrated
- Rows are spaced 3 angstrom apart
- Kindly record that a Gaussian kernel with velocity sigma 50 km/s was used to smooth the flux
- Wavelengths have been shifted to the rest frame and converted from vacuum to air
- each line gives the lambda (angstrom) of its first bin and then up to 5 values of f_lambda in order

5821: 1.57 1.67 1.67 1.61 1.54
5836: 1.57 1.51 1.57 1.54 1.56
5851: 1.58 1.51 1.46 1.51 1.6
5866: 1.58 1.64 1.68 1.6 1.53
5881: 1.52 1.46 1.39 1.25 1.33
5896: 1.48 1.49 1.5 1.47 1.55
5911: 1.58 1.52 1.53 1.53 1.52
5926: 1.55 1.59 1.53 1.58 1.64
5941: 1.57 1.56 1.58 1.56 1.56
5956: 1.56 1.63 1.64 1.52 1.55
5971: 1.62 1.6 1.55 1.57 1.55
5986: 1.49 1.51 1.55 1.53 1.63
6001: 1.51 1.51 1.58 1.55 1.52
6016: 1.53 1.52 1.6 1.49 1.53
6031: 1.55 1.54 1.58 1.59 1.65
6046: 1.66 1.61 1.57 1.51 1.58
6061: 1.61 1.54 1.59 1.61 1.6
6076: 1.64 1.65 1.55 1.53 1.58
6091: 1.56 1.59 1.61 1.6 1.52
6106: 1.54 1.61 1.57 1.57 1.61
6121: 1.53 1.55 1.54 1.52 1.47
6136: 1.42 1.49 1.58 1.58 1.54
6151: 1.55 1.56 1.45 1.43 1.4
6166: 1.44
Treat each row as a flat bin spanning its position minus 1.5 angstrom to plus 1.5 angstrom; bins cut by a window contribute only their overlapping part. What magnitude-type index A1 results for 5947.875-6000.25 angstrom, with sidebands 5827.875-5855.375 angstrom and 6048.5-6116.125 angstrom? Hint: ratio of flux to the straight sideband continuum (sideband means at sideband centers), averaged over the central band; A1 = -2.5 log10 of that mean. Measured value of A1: 0.00 mag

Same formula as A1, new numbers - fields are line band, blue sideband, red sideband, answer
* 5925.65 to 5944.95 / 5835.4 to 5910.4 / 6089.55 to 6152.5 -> -0.036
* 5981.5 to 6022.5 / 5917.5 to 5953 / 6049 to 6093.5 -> 0.022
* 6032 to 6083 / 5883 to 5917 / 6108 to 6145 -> -0.055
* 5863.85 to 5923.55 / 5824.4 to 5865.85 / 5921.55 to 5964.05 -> 0.042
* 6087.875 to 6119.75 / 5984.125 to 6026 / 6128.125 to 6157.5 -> -0.038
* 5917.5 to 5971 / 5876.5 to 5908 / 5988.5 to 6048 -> -0.054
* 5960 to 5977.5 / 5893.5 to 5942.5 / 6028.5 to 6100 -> -0.021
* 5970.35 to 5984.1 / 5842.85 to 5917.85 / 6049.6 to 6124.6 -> -0.022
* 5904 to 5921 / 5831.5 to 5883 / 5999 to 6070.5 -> 0.020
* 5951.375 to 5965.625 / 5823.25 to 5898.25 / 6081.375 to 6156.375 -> -0.032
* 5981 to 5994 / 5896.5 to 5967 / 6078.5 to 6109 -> 0.023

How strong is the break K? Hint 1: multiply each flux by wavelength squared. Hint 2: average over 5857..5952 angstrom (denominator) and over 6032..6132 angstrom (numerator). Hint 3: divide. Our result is 1.1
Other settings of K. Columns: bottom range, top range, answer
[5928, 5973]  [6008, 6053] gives 1.02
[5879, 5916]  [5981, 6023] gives 1.09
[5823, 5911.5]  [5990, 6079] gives 1.09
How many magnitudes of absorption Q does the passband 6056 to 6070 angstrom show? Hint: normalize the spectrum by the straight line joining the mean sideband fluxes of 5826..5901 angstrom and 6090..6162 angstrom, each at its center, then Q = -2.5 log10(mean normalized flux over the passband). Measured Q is -0.03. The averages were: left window 1.53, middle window 1.58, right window 1.54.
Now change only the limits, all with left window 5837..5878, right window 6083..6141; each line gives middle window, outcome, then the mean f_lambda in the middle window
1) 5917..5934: 0.011 mag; 1.54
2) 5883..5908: 0.097 mag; 1.43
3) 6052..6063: -0.010 mag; 1.57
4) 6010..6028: 0.014 mag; 1.53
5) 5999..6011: 0.010 mag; 1.54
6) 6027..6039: 0.000 mag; 1.55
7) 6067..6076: -0.040 mag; 1.61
